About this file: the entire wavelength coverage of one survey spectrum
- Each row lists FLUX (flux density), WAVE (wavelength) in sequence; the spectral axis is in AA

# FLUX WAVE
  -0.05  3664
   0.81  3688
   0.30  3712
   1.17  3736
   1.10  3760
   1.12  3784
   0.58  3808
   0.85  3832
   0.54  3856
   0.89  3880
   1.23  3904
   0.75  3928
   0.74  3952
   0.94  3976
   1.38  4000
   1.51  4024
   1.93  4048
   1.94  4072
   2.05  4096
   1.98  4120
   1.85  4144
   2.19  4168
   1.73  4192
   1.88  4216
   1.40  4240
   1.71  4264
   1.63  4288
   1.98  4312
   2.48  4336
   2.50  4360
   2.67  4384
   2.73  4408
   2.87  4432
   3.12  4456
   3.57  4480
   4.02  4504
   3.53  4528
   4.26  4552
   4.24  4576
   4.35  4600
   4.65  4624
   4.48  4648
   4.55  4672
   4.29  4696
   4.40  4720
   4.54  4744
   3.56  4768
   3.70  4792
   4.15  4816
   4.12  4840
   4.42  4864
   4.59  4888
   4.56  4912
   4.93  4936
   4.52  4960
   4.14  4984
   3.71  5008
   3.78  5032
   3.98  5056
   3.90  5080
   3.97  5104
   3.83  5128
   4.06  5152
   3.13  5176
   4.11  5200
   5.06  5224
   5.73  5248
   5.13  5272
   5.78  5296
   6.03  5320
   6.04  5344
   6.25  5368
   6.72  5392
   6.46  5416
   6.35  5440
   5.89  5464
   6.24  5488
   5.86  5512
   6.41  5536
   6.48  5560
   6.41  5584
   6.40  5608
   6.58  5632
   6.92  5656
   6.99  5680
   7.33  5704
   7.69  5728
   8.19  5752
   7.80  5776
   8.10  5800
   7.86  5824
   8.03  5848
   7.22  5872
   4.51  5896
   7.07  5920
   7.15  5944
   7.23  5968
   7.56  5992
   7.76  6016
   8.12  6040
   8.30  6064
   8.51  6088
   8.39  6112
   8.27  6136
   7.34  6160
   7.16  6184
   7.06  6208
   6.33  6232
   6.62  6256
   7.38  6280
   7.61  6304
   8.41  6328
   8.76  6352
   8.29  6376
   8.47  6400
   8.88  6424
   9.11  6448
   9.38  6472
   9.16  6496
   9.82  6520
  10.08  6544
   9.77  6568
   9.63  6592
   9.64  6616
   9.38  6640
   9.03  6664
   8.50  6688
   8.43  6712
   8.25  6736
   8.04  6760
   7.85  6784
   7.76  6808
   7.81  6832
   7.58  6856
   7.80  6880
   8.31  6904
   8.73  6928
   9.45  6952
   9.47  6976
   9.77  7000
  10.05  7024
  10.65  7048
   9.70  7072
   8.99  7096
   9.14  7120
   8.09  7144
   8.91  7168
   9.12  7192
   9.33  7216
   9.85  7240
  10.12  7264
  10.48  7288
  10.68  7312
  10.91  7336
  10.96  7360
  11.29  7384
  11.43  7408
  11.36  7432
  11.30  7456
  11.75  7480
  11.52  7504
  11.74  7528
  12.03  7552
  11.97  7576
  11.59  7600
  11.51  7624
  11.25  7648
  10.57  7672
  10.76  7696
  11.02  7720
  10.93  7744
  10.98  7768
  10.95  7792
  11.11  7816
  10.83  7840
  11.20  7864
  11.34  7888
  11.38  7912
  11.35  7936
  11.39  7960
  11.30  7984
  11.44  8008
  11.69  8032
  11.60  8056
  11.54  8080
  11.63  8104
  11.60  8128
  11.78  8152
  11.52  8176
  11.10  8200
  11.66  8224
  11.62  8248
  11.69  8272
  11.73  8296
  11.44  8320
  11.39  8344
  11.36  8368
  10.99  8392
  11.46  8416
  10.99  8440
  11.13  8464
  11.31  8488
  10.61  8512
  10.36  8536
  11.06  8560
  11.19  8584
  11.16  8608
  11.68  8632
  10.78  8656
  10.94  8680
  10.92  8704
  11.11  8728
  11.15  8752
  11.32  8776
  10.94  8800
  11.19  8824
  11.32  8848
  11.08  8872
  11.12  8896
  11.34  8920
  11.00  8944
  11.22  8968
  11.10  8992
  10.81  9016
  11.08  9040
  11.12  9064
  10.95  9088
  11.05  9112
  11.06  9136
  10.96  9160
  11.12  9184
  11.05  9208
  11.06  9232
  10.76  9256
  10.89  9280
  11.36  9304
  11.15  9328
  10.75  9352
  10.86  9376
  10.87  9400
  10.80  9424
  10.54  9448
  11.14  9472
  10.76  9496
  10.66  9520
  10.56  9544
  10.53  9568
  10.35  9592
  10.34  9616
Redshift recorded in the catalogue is 0.00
